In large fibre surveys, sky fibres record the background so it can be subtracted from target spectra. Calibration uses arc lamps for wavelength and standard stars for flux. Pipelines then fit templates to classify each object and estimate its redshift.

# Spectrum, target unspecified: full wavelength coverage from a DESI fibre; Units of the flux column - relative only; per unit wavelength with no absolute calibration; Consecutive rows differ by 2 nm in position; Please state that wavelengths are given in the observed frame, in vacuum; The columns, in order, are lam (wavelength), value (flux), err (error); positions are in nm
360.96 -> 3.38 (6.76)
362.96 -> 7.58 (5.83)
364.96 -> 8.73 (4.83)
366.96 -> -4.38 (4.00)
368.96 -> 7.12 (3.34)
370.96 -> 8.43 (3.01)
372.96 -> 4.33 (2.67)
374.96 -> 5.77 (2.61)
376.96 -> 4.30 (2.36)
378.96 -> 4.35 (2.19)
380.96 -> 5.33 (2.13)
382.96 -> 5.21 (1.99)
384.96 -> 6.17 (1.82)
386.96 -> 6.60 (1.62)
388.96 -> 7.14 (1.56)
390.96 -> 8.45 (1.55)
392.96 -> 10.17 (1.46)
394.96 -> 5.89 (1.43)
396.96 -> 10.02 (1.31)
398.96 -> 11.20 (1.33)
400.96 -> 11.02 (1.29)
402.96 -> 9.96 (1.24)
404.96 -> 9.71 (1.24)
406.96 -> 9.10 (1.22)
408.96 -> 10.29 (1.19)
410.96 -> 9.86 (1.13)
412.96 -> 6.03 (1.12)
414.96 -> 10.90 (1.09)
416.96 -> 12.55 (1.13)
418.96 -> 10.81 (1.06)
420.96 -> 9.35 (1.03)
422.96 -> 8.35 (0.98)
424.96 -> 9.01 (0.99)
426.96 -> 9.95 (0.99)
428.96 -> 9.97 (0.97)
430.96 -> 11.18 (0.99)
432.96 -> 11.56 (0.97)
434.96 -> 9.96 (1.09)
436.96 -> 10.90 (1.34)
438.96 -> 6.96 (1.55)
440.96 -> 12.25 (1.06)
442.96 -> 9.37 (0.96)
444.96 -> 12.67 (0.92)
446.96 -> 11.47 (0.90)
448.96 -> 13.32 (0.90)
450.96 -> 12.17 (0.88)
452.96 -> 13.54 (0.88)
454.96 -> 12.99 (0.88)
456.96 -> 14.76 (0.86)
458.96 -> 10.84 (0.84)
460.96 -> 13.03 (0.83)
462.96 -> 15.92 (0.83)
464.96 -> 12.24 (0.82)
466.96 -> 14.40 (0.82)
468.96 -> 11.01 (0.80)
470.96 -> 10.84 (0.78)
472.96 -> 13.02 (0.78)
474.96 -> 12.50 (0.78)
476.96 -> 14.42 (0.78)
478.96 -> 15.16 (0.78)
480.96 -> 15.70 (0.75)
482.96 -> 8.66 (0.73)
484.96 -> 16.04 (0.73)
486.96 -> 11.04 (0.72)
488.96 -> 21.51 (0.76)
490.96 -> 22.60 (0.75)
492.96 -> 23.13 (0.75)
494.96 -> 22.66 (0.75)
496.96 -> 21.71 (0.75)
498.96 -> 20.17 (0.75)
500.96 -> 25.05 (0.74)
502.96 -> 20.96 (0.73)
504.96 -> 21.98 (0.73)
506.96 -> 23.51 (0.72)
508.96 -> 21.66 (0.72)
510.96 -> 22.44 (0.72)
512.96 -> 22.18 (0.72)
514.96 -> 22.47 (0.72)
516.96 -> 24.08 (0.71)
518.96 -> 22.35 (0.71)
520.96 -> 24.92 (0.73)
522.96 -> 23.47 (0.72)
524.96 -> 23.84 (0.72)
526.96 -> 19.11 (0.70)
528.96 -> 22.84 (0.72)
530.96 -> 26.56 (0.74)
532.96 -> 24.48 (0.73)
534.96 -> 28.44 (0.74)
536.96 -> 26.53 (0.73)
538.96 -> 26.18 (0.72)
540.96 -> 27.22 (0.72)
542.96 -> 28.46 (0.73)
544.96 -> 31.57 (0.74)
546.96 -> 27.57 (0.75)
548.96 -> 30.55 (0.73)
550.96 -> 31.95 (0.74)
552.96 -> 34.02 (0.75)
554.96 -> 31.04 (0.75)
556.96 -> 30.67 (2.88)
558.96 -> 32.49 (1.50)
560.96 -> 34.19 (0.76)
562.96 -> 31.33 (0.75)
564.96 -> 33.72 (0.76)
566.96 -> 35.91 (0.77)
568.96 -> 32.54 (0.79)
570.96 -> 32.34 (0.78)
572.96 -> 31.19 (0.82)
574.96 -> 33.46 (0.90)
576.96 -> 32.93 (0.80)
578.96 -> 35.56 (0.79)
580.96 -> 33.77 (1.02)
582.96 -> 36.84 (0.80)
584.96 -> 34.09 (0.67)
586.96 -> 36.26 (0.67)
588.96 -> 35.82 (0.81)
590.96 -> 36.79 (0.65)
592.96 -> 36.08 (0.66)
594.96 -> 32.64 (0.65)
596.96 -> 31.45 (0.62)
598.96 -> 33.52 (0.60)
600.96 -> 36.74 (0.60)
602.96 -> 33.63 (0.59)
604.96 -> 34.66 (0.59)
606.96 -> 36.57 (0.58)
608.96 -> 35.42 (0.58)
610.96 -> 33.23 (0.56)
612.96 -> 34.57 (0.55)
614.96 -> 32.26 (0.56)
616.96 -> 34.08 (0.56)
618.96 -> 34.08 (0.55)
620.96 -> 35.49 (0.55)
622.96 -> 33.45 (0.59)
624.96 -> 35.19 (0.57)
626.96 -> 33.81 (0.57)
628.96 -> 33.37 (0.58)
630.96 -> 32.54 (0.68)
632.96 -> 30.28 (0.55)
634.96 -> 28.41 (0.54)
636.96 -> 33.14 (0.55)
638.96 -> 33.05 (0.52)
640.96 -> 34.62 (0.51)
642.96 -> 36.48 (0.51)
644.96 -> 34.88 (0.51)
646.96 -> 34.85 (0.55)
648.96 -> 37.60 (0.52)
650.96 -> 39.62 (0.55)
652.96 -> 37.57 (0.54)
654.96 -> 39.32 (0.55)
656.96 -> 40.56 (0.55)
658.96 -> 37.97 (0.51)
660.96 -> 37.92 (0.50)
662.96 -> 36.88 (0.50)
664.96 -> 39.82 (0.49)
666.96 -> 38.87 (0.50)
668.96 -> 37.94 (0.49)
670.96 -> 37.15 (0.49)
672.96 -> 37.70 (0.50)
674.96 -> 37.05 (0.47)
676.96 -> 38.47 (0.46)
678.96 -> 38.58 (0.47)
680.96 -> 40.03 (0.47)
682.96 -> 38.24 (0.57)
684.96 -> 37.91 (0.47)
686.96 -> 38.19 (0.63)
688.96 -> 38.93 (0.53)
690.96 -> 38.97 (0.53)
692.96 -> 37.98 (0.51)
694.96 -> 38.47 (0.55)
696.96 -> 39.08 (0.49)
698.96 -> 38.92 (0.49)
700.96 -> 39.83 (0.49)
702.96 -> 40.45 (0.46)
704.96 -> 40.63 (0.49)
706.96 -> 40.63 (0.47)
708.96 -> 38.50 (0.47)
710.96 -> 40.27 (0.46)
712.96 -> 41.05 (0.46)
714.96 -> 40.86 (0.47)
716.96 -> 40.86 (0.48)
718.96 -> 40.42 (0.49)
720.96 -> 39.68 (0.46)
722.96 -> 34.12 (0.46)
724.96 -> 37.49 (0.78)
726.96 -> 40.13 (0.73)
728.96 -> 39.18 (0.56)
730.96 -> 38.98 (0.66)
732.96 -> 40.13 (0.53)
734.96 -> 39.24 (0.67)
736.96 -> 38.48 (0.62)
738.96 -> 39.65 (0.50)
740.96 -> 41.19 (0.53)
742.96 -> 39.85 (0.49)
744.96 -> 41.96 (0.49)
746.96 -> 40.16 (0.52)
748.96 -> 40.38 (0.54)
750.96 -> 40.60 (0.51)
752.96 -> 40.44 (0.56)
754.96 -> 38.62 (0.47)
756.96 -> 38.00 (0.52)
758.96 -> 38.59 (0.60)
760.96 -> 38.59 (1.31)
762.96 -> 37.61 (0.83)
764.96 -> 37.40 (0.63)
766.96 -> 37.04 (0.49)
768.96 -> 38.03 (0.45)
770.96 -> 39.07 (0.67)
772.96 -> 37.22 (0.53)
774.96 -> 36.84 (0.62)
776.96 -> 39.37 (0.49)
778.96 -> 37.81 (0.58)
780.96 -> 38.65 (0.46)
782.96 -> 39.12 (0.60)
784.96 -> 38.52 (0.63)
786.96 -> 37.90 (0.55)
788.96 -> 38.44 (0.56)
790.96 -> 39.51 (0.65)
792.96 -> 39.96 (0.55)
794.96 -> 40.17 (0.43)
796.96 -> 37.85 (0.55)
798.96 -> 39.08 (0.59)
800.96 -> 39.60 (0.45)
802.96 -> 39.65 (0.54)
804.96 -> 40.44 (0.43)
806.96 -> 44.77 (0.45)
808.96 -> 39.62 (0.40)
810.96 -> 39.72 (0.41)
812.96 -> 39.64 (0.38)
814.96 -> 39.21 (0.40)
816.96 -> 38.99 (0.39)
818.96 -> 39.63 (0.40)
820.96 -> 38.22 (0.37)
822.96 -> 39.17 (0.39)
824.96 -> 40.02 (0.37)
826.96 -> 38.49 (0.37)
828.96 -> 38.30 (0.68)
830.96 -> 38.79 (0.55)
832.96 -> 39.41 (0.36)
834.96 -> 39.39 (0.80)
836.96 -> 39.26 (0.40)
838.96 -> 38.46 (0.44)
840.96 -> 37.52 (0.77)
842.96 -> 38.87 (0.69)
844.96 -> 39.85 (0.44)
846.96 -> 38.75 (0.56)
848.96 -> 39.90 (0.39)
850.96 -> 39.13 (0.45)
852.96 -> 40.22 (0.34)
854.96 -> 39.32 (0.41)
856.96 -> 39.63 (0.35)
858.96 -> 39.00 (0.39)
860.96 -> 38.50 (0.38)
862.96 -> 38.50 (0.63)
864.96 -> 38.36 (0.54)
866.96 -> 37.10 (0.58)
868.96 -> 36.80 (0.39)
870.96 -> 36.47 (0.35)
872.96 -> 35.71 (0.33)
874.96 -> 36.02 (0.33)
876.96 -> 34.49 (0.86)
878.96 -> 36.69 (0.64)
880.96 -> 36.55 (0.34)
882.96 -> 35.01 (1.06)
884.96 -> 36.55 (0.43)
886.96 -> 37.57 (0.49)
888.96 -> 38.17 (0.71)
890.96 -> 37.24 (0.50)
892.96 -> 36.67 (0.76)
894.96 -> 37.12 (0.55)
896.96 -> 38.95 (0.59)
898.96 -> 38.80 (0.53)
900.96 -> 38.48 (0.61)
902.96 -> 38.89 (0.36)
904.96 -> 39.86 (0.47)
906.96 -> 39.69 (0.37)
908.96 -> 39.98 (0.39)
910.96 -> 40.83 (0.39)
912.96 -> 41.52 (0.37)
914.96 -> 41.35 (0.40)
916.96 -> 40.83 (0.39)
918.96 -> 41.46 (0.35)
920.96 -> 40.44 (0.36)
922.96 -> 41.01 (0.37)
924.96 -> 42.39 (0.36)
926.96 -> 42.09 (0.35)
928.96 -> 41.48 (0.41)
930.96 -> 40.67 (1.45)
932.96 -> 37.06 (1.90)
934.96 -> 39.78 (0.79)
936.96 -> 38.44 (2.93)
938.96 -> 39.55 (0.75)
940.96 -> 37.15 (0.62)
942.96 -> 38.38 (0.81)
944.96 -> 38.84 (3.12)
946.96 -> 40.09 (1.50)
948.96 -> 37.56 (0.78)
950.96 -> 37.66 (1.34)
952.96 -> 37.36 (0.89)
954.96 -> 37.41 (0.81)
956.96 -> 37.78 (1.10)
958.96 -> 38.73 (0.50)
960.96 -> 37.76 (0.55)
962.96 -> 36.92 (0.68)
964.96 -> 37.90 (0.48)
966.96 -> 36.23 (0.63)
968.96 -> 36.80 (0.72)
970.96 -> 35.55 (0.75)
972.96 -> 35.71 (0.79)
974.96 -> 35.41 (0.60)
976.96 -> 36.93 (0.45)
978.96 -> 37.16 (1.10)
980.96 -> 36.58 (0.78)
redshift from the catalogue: 0.226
